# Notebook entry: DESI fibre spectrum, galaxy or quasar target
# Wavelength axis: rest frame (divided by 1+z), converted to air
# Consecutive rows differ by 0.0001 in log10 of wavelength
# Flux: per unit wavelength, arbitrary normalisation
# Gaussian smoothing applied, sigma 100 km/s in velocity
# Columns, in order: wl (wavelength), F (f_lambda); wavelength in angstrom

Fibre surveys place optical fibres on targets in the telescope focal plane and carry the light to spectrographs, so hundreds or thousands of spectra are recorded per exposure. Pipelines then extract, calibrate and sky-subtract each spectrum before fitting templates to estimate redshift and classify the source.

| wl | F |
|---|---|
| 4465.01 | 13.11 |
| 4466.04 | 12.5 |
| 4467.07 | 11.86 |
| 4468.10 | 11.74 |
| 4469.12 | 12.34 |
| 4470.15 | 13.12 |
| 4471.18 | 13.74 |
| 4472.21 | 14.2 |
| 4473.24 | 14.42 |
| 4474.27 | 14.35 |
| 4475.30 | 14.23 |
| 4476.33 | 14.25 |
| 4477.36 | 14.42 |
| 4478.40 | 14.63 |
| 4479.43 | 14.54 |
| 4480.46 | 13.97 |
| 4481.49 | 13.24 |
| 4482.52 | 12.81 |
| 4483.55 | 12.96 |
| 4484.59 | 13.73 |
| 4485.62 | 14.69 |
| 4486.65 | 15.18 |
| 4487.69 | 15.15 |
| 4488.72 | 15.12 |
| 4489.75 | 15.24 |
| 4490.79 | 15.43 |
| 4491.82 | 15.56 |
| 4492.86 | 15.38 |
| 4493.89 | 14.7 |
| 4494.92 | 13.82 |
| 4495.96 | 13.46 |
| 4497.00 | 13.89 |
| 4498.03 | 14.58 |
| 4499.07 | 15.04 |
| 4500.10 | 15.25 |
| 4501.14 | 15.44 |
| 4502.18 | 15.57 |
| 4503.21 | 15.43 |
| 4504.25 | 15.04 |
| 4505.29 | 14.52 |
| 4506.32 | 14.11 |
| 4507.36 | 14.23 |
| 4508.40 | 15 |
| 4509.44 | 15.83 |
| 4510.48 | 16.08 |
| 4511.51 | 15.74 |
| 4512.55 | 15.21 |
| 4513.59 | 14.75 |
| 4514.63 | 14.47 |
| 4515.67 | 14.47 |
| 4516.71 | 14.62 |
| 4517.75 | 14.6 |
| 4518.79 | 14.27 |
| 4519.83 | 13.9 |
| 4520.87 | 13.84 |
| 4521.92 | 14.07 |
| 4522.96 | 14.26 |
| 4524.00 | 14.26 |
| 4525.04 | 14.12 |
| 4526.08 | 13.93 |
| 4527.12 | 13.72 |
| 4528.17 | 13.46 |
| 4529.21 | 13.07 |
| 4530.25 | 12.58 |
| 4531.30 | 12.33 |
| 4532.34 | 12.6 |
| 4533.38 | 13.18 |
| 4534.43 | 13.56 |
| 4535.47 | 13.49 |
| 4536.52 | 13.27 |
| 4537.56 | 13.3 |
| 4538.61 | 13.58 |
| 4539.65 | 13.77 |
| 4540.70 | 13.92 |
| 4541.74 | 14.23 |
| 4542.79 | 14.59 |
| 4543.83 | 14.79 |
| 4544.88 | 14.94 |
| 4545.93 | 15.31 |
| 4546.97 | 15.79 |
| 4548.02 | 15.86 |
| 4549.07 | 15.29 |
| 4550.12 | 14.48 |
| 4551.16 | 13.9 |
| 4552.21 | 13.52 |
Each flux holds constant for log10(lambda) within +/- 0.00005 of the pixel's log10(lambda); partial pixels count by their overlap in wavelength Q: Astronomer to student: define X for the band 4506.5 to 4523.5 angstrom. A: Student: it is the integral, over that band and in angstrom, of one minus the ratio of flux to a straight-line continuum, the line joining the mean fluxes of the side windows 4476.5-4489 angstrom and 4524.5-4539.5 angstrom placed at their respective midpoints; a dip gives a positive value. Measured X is -1.3 angstrom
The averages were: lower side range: 14.2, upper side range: 13.3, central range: 14.7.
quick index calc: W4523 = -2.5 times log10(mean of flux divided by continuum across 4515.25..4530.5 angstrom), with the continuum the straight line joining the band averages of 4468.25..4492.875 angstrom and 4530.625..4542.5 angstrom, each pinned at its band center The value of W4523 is -0.029 mag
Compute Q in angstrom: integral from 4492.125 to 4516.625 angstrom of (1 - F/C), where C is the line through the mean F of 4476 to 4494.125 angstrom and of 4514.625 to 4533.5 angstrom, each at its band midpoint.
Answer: -1.3 angstrom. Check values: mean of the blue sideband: 14.5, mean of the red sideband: 13.8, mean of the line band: 14.9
